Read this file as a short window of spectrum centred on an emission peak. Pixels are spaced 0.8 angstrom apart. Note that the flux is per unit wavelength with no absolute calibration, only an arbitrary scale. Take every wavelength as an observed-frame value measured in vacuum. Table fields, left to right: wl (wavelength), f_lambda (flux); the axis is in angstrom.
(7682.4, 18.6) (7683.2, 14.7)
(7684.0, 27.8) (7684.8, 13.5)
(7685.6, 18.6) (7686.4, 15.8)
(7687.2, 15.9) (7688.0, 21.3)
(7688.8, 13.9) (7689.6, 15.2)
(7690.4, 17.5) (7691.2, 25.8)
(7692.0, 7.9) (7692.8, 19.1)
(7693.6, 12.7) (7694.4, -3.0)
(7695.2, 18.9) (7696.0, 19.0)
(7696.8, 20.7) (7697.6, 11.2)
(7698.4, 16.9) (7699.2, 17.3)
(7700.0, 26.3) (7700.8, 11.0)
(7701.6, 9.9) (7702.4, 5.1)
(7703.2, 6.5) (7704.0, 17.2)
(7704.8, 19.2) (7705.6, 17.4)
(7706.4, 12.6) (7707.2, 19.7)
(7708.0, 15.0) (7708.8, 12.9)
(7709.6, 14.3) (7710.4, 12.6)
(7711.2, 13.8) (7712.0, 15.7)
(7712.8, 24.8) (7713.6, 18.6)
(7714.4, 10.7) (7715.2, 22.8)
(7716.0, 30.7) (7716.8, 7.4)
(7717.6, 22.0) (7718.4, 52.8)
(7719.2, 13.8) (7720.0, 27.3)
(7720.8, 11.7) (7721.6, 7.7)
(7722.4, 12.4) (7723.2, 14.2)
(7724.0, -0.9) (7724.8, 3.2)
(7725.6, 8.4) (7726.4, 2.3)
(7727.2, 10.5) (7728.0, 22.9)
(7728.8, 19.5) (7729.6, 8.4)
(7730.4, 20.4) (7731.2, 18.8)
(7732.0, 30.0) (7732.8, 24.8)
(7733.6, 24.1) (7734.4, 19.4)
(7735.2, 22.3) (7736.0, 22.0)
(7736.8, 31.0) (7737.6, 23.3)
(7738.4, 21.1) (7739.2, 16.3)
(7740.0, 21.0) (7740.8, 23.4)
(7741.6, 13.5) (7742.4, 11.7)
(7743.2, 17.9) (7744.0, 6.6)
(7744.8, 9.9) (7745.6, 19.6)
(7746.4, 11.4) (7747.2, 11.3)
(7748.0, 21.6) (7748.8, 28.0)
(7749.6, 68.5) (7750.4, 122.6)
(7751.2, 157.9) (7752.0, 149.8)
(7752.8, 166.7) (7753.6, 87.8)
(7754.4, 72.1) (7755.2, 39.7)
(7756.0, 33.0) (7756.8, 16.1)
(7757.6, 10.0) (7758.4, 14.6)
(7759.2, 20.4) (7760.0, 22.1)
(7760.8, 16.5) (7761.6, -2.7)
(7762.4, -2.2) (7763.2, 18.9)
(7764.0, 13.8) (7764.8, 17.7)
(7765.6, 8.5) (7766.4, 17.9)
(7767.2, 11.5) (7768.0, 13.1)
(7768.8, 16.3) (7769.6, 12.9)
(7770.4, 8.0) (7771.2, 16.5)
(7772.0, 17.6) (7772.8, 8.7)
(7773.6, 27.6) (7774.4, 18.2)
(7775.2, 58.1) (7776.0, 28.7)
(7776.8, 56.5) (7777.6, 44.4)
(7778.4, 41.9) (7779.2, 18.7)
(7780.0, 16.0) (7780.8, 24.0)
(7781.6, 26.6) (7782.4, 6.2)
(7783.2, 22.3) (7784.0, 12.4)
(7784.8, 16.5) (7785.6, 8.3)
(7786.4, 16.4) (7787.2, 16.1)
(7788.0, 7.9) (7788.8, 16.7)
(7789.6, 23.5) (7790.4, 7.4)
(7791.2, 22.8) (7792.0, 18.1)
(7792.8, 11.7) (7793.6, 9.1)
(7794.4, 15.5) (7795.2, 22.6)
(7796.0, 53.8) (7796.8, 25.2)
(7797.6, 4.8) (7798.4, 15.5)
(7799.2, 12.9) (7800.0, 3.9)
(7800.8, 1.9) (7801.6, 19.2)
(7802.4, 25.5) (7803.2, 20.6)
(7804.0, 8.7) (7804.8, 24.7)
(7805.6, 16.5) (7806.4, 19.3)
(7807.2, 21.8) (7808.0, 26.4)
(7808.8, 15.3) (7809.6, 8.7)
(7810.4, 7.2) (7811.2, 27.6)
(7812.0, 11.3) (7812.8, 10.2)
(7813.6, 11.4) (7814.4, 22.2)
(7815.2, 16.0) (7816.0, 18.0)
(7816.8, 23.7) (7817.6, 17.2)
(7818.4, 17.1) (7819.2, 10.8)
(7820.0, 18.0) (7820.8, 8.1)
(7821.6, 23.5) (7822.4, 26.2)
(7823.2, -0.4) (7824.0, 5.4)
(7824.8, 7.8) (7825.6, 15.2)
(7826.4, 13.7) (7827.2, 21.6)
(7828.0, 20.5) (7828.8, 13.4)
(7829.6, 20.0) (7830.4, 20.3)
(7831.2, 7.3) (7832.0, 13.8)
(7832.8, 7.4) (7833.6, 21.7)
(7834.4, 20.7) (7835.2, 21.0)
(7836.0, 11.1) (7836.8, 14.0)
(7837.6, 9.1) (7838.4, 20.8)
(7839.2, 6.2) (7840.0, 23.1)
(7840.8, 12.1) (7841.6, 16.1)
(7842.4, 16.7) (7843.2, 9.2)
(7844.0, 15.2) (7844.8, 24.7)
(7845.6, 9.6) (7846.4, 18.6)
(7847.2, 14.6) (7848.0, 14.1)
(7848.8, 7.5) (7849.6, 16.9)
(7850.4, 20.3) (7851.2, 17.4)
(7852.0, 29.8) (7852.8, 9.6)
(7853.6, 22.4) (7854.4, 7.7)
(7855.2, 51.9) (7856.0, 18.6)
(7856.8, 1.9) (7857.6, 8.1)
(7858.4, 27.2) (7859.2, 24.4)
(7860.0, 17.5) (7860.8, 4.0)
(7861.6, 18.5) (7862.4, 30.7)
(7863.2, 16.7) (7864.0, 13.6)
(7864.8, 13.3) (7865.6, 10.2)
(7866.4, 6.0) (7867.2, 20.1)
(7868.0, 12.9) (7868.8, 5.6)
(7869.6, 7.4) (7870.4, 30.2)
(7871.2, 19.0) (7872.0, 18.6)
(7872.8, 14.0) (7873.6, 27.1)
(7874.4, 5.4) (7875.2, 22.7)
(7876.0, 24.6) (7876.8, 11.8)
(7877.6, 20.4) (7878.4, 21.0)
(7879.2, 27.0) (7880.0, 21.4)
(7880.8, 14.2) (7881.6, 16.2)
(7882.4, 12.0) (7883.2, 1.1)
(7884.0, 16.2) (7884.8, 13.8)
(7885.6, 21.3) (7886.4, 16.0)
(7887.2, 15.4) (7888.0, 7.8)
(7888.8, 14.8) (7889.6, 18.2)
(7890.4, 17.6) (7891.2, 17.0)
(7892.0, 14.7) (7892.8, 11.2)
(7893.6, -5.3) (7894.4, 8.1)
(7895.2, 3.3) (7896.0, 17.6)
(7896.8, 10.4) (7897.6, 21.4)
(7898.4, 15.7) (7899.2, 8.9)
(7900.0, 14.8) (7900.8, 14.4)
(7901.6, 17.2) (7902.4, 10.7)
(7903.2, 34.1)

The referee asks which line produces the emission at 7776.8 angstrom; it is [N II] 6583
